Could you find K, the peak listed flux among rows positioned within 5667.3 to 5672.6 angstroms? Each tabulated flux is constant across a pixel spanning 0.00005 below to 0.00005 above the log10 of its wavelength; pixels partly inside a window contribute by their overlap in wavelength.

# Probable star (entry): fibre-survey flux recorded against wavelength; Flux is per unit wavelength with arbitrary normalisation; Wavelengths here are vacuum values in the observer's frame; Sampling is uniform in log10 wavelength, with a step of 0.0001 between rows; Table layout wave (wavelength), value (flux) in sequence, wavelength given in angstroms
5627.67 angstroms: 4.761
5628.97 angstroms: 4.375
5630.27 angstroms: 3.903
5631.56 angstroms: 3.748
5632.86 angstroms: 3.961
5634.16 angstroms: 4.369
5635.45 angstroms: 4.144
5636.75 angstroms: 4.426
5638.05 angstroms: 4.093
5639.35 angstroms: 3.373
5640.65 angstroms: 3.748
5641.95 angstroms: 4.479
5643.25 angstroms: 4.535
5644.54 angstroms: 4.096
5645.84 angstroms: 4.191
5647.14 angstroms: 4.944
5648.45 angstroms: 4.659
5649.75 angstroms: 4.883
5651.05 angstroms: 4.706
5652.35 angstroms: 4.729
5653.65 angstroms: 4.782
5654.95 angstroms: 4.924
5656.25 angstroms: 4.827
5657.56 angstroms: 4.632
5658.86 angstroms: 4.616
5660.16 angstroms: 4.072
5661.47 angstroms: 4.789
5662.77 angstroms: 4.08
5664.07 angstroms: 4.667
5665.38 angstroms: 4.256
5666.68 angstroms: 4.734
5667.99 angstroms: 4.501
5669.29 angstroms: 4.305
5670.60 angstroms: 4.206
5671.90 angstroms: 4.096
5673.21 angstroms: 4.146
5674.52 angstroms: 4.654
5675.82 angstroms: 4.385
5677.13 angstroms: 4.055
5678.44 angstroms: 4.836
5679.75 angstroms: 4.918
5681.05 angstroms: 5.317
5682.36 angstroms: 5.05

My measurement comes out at 4.501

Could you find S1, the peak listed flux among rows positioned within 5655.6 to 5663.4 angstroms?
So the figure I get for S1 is 4.827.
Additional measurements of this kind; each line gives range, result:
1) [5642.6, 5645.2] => 4.535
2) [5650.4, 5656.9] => 4.924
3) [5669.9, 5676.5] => 4.654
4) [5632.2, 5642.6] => 4.479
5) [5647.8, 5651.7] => 4.883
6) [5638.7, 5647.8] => 4.944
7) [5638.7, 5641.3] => 3.748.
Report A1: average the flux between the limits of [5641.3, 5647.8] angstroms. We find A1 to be 4.45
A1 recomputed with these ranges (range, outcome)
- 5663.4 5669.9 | 4.49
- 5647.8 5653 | 4.75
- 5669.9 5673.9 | 4.15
